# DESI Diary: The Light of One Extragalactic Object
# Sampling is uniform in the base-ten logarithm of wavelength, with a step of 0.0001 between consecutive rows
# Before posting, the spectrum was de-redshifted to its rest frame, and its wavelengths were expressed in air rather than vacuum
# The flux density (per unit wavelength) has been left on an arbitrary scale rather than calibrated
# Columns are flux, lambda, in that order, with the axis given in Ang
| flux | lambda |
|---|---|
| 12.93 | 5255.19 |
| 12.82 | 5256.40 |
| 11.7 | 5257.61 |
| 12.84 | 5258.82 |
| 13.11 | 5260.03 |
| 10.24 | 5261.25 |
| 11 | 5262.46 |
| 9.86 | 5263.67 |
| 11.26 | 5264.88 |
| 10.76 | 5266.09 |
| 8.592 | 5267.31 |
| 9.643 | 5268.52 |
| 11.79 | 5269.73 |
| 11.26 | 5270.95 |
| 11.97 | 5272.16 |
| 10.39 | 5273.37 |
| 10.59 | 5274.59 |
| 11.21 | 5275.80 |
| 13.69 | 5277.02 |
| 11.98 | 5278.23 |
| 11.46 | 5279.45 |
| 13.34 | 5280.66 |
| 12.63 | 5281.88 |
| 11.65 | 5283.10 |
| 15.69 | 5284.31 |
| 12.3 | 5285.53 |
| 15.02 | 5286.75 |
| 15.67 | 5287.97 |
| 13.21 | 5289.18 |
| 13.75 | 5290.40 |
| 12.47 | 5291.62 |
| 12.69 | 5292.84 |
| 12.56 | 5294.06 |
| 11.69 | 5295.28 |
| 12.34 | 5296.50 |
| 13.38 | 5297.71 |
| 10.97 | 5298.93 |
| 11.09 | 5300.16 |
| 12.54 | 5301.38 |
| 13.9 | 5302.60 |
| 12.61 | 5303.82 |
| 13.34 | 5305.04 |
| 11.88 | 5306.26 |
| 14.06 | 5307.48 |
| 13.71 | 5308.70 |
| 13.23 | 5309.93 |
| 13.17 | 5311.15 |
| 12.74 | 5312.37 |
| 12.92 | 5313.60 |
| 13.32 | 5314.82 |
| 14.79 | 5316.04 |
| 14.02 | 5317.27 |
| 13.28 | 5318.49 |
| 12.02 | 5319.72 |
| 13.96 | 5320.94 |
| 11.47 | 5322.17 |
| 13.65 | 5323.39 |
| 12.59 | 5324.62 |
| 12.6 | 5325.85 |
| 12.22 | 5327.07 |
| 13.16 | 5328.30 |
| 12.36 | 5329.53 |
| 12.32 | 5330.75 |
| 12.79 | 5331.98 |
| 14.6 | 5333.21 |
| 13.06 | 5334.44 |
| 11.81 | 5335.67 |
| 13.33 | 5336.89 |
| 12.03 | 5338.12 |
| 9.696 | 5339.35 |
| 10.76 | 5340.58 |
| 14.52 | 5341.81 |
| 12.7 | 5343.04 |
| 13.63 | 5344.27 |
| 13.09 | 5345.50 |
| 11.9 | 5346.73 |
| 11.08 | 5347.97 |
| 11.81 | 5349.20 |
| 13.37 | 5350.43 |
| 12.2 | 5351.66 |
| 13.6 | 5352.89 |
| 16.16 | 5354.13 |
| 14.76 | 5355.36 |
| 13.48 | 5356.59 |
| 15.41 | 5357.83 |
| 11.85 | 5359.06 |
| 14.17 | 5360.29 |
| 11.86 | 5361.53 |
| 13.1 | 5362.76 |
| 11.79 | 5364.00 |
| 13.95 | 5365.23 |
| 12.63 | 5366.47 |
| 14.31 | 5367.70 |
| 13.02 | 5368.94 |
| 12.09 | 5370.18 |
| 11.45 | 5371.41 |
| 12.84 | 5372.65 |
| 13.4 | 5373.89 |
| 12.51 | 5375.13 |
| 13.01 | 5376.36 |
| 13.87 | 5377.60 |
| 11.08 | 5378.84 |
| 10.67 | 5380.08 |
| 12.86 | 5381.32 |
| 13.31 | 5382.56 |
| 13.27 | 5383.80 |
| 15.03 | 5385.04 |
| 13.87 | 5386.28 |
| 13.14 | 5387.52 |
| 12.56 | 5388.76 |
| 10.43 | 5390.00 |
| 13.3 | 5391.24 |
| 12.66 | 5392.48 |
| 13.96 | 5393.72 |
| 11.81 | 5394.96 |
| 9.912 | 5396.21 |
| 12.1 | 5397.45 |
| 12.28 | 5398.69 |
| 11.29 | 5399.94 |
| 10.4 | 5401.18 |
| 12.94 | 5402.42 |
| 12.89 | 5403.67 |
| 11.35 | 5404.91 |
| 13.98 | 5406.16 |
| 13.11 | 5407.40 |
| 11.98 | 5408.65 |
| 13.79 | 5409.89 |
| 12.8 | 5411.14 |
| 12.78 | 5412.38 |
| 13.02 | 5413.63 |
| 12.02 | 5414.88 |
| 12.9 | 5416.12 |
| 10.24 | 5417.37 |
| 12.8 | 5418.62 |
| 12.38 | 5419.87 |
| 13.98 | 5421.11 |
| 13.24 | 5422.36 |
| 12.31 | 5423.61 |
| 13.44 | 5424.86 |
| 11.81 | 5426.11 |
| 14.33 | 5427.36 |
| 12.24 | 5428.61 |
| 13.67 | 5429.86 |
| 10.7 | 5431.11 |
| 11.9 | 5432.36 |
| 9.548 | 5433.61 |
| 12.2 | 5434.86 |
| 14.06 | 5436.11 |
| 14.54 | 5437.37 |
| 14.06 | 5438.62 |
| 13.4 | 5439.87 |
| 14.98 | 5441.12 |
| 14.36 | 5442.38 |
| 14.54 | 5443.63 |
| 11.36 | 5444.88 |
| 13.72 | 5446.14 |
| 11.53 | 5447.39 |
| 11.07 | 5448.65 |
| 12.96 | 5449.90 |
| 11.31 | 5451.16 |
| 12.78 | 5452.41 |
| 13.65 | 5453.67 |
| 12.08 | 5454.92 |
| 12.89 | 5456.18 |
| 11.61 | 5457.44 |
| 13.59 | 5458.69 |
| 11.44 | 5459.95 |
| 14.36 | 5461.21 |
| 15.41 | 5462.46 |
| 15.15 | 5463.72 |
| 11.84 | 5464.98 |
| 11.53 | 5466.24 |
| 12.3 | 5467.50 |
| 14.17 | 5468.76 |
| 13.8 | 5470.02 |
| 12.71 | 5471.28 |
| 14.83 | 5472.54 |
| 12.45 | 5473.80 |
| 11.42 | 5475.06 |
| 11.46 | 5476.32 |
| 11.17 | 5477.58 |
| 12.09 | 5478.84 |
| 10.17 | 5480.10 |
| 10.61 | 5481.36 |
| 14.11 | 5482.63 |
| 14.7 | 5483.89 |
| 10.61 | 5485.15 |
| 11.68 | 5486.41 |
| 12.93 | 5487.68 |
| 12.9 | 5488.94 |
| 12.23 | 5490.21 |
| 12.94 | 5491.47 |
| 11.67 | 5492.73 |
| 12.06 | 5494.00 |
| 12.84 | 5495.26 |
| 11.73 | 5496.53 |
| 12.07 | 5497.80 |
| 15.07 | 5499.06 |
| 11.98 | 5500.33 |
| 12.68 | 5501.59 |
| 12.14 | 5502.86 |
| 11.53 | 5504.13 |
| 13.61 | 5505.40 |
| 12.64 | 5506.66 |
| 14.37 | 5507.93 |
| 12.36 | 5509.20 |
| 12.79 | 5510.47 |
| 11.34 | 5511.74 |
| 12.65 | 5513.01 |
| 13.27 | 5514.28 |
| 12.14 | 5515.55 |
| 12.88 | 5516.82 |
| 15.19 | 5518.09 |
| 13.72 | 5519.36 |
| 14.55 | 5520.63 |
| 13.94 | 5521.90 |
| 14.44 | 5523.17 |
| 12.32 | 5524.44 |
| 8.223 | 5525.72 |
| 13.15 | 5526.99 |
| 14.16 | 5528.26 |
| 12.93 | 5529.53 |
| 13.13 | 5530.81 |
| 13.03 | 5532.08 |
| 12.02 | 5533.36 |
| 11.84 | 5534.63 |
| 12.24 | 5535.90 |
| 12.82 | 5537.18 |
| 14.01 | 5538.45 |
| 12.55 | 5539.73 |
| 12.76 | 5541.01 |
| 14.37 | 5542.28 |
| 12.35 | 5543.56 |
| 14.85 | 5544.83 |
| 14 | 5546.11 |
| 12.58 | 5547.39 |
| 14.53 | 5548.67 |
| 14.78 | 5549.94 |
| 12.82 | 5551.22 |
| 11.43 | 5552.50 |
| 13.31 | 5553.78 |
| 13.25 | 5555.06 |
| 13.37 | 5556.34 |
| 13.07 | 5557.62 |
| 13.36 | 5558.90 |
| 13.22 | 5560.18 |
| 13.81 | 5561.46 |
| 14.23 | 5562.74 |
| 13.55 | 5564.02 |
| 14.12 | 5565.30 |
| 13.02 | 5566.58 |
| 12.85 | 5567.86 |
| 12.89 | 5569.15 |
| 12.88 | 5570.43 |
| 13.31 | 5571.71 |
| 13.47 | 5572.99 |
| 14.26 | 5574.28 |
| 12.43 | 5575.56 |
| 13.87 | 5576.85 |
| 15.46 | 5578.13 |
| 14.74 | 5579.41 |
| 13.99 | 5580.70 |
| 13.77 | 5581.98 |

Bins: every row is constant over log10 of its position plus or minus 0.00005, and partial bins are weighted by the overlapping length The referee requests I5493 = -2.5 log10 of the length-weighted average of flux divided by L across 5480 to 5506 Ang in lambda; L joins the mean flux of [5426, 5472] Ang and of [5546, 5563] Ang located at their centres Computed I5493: 0.06 mag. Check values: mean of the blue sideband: 12.9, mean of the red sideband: 13.4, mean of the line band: 12.4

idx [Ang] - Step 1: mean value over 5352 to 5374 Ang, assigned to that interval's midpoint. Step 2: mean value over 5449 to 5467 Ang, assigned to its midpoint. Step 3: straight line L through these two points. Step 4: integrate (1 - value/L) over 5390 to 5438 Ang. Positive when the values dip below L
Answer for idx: 2.2 Ang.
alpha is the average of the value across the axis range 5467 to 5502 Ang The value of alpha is 12.5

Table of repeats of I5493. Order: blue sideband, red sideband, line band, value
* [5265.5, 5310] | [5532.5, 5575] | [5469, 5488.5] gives 0.056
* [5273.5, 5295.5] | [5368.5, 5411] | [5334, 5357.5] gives -0.014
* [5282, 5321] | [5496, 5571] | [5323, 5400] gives 0.028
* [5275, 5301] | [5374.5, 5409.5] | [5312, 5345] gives -0.014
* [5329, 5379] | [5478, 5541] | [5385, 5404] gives 0.043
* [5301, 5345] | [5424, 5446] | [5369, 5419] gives 0.041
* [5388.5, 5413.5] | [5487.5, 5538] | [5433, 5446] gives -0.071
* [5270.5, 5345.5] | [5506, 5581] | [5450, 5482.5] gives 0.039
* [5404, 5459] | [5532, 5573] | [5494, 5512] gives 0.032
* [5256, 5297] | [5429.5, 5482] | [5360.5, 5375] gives -0.034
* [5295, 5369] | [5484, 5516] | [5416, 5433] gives 0.013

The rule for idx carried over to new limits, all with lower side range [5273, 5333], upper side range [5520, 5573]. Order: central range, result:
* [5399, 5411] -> 0.5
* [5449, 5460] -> 0.5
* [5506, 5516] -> 0.3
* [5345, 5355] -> 0.0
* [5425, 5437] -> 0.6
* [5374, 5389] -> 0.0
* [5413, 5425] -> 0.4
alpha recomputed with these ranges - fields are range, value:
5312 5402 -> 12.8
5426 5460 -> 12.8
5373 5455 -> 12.7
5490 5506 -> 12.5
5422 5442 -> 12.9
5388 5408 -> 12.2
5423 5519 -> 12.7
